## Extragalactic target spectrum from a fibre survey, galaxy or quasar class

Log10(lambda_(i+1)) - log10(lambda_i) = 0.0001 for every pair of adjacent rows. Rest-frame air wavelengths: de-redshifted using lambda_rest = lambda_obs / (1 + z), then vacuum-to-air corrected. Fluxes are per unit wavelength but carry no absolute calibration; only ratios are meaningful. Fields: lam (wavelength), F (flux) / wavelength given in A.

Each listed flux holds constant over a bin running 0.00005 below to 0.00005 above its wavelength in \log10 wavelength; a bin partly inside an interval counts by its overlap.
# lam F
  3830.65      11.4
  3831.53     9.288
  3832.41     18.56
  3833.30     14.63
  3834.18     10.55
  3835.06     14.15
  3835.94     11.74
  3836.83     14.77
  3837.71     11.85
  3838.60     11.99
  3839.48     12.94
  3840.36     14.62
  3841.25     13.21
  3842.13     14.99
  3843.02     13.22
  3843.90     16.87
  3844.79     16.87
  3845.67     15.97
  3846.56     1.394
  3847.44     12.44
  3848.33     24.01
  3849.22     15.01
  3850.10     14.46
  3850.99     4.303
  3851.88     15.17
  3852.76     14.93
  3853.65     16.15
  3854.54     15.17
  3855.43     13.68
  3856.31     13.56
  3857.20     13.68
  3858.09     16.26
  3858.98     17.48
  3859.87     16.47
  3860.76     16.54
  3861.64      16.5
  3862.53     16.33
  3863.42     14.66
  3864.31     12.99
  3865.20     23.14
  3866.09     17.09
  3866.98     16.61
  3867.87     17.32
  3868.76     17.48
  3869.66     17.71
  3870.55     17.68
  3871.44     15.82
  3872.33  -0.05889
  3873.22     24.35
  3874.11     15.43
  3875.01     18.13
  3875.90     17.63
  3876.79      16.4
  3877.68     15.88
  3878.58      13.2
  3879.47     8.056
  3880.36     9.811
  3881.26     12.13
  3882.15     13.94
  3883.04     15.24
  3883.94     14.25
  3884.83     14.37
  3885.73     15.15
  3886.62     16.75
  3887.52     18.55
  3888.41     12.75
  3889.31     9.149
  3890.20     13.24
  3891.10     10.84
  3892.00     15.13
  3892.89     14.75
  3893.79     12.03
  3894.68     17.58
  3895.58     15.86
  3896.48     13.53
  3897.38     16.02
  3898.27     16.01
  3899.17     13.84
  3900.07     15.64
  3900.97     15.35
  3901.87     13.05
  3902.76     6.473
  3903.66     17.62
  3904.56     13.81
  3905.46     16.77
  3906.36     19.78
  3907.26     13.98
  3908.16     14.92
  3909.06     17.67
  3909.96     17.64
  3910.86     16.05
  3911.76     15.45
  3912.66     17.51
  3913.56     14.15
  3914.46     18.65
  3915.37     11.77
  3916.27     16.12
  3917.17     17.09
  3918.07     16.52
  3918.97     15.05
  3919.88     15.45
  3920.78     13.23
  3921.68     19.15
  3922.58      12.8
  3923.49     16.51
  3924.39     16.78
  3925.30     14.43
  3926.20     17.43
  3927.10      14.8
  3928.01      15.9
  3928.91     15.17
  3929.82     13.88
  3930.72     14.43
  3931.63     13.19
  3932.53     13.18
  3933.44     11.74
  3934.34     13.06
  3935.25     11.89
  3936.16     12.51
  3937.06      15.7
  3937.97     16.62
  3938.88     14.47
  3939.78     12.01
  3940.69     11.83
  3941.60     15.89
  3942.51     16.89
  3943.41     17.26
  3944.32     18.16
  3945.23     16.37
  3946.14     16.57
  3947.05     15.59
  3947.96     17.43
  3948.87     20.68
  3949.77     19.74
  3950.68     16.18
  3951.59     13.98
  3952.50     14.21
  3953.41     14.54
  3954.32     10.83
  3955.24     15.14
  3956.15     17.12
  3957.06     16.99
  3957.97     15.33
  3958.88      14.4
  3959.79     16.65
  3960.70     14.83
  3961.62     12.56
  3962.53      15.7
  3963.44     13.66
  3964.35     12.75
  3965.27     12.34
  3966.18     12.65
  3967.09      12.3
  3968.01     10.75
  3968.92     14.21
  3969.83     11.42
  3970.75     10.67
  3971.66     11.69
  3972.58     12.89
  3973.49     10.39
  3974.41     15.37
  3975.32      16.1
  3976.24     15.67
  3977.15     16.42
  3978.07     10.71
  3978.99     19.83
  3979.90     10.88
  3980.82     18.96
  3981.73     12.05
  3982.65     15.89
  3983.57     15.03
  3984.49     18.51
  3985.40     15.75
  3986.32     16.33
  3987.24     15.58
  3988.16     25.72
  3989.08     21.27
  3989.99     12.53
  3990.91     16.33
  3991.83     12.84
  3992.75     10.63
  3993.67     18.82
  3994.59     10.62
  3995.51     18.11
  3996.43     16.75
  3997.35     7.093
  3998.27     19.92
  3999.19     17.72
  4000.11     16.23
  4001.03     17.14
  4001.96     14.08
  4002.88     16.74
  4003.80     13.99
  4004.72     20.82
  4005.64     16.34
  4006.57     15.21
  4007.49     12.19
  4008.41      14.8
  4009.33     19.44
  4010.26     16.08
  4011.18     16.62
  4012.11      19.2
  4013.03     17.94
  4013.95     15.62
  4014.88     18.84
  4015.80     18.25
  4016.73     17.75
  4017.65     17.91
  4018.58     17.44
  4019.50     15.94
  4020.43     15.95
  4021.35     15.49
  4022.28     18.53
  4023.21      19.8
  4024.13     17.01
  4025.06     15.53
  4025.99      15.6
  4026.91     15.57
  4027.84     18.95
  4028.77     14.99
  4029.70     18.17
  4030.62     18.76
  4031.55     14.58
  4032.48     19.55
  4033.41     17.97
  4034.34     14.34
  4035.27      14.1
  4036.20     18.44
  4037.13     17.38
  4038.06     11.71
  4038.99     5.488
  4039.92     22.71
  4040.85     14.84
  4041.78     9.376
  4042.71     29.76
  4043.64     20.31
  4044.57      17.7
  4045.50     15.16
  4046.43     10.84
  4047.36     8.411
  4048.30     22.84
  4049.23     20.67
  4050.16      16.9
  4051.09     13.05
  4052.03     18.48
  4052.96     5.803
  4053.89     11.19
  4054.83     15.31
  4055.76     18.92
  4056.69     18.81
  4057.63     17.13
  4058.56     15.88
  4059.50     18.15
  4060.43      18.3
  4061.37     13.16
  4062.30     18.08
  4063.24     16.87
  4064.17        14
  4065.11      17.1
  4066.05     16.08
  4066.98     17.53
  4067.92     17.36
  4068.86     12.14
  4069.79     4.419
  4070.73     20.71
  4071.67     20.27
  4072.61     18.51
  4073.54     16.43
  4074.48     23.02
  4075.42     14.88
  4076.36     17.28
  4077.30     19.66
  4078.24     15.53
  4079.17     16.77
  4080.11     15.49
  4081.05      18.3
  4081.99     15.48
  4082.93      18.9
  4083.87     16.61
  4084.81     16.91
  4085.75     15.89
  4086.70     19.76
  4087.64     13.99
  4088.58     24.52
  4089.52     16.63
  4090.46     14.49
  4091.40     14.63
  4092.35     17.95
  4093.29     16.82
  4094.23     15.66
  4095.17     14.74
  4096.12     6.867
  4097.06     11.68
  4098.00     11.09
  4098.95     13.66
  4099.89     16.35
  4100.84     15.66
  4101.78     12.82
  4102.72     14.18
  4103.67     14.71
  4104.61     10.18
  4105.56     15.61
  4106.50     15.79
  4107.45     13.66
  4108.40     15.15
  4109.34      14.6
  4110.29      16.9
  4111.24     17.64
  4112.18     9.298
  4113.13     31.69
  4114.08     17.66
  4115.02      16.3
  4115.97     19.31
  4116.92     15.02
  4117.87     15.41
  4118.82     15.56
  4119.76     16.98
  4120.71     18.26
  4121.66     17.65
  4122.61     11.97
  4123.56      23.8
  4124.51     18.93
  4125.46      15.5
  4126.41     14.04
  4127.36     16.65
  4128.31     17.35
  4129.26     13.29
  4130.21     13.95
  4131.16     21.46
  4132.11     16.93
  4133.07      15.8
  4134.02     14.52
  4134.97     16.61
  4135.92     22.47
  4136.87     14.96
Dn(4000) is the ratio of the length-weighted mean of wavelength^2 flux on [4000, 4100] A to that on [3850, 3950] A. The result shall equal 1.16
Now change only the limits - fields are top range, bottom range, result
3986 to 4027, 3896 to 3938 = 1.15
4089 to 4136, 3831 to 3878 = 1.21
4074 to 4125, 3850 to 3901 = 1.22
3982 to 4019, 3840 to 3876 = 1.16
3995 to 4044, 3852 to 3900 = 1.19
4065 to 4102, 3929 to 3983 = 1.18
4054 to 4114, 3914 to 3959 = 1.13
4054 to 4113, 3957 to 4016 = 1.10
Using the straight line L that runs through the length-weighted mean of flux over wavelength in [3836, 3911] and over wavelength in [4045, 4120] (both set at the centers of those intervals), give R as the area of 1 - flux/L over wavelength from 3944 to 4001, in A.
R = 0.8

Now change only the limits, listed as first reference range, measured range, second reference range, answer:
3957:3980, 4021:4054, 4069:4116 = -2.5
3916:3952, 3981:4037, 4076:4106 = -3.7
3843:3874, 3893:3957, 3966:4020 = 0.5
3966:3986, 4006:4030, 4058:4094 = -2.6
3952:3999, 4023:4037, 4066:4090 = -0.8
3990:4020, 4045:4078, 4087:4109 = -1.9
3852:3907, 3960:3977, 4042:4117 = 2.5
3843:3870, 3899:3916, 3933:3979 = -0.5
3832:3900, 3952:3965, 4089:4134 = 0.4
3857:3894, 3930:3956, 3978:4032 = 1.2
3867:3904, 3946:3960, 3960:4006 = -1.1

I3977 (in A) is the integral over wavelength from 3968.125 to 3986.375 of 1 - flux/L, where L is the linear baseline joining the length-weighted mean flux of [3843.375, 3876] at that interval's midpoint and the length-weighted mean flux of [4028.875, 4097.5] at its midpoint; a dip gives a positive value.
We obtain 1.8 A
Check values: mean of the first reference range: 15.4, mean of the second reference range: 16.2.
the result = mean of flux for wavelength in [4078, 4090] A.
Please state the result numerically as 17.3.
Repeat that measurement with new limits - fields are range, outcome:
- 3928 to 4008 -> 15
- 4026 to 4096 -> 16.4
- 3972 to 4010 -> 15.6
